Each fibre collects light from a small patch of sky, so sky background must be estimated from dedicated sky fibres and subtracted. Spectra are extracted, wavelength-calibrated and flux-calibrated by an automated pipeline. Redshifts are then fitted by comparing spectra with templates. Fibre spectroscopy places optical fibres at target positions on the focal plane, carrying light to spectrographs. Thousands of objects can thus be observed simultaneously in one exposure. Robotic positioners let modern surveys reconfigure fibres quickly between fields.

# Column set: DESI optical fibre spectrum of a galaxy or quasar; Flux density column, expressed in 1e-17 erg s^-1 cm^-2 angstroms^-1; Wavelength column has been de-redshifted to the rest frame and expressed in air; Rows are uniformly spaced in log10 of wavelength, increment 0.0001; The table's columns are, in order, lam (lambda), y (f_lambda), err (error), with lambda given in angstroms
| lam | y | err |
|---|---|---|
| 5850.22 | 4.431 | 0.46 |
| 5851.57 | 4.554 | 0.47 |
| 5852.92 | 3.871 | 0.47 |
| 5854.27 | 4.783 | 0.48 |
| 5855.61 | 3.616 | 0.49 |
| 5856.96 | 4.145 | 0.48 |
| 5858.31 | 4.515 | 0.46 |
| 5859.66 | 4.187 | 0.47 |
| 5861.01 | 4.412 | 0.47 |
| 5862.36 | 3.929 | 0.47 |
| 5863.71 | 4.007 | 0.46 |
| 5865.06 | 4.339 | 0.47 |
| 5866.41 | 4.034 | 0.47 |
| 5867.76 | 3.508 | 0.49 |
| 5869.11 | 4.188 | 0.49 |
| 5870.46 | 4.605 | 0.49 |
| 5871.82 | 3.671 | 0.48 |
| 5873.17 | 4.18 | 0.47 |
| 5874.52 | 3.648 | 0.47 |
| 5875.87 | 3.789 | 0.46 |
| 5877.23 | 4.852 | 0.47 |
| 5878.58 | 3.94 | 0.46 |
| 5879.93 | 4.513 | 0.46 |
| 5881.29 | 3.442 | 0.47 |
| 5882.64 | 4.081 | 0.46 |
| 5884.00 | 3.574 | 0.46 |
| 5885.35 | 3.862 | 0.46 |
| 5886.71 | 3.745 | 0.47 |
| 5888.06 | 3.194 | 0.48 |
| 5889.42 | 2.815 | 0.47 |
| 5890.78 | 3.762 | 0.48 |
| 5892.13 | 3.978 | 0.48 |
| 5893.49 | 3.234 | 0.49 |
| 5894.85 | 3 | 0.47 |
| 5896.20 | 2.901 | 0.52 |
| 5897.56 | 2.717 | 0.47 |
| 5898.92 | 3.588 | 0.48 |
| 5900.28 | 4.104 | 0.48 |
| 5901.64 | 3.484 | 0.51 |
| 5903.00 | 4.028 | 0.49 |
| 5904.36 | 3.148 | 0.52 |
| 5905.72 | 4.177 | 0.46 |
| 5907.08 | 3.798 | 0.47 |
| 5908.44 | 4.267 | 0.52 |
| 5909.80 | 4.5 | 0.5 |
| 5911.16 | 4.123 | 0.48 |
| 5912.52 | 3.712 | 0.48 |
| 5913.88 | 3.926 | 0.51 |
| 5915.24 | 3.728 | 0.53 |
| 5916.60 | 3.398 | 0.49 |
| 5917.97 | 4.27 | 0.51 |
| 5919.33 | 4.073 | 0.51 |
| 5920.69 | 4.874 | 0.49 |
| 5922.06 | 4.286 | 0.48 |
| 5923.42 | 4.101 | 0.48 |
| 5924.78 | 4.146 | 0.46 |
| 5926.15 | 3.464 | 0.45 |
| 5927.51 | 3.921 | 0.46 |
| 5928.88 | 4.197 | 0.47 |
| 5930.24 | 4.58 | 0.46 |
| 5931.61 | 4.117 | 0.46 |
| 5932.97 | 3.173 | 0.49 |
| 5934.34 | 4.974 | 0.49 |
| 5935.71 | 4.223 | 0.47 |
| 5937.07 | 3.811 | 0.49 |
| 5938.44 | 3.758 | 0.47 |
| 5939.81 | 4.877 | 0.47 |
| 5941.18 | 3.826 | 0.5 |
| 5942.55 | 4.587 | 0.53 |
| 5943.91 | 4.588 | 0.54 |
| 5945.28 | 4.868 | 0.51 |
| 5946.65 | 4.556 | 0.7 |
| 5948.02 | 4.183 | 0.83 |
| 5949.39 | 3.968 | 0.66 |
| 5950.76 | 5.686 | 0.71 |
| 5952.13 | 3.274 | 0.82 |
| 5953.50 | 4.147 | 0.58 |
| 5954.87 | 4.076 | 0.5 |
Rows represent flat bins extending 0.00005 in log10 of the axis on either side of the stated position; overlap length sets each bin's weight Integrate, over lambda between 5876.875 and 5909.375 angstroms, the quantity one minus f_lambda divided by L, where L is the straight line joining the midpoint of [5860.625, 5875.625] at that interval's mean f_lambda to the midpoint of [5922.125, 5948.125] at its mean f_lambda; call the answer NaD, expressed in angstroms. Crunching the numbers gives 3.4 angstroms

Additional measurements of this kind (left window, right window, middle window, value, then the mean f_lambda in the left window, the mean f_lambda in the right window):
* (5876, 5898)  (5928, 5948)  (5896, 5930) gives 0.5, 3.61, 4.29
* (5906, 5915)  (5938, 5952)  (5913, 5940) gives 1.0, 4.05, 4.45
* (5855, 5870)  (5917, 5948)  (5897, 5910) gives 1.3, 4.09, 4.23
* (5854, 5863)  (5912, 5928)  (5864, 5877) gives 0.4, 4.2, 4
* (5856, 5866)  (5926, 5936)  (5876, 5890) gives 1.2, 4.2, 4.11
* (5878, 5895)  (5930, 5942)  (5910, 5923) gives -0.4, 3.64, 4.14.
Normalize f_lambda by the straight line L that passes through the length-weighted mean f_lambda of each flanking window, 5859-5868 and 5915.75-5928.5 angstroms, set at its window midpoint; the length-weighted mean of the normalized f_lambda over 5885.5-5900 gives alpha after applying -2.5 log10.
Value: 0.22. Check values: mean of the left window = 4.09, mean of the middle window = 3.34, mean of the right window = 4.06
